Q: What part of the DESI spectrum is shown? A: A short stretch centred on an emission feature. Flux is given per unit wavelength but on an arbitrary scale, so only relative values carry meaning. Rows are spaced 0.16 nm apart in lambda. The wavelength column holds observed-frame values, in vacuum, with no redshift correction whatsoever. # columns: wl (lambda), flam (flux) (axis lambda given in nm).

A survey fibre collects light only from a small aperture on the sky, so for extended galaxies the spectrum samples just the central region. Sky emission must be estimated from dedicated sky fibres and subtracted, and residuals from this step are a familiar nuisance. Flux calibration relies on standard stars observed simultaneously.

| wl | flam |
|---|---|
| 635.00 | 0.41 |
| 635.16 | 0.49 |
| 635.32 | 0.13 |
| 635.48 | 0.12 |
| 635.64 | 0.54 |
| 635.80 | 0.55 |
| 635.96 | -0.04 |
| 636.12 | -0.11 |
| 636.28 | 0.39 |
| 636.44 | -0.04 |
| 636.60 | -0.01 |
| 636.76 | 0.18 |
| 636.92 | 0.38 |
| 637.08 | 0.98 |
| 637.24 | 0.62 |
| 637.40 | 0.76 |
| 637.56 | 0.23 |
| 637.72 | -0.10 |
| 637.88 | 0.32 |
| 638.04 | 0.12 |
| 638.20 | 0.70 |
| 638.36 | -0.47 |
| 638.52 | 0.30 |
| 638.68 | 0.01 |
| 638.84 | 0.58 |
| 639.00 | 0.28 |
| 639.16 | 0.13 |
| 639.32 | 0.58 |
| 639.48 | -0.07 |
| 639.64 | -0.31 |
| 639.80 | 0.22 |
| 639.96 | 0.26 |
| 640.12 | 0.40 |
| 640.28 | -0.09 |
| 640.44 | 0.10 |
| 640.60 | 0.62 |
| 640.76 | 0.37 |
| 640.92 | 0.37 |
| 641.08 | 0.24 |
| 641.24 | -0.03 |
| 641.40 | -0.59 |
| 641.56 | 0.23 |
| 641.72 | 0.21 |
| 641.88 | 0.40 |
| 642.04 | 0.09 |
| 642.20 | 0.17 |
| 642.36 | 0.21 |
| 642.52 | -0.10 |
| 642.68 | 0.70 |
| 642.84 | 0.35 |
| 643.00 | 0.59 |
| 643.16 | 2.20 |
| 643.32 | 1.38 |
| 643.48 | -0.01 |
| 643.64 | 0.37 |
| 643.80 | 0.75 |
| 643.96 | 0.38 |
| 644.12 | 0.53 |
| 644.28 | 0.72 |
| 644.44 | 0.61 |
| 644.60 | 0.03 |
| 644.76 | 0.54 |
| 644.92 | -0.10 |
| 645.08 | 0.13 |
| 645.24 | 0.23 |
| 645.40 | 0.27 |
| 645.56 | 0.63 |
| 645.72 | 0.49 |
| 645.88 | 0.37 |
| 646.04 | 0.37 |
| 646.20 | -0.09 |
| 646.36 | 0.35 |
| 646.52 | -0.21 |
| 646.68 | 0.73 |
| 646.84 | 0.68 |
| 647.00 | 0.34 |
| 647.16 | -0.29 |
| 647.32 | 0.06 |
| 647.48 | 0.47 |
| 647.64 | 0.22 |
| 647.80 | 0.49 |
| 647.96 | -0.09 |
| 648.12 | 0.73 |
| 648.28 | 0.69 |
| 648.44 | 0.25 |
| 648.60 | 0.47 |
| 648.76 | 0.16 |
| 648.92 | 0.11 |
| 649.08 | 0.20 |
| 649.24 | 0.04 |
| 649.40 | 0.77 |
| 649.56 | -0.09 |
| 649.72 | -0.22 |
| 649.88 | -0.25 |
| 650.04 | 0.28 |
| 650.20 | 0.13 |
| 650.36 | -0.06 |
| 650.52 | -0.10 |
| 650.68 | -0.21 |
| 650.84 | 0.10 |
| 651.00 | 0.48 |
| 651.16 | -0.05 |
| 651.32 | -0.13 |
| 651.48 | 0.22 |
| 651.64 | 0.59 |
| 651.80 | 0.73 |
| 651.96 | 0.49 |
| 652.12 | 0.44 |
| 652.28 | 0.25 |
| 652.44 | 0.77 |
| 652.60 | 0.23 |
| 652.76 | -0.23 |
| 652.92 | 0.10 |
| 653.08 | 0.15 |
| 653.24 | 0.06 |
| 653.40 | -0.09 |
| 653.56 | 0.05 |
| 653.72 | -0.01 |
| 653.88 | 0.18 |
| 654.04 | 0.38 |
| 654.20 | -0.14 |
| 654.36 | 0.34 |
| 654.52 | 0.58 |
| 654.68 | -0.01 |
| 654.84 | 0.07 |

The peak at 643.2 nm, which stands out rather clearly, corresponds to [O III]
